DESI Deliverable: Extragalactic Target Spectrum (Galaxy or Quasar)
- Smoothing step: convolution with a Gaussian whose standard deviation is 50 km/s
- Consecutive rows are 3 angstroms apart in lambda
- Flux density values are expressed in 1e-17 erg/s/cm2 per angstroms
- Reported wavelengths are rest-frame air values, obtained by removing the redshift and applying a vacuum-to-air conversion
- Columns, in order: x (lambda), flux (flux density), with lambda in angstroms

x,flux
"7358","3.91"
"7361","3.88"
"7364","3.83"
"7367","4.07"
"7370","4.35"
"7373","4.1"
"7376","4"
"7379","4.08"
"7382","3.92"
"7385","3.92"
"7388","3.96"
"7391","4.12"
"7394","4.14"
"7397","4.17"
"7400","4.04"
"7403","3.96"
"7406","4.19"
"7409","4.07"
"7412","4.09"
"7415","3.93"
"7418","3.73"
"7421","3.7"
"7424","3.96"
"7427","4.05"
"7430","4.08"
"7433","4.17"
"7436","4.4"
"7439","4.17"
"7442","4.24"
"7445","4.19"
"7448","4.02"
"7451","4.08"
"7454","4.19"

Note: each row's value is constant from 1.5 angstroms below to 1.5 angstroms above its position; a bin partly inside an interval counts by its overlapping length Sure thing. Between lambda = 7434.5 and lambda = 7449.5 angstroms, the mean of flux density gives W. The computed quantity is 4.2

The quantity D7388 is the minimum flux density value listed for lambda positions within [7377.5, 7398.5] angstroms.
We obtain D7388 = 3.92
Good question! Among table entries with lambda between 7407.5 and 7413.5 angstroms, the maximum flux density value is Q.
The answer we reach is 4.09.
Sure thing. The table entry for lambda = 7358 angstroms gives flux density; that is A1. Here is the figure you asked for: 3.91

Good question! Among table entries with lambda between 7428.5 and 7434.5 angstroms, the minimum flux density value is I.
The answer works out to 4.08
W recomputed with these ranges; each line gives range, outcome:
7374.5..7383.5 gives 4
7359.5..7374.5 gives 4.05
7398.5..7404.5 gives 4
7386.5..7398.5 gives 4.1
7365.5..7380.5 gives 4.12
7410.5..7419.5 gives 3.92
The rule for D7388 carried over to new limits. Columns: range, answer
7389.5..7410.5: 3.96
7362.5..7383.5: 3.83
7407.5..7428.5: 3.7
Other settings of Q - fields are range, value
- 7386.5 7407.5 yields 4.19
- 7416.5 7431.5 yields 4.08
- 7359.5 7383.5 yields 4.35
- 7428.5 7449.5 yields 4.4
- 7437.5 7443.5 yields 4.24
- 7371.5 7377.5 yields 4.1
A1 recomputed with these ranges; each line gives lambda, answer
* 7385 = 3.92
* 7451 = 4.08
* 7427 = 4.05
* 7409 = 4.07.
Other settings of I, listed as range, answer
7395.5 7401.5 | 4.04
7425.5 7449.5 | 4.02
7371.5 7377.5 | 4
